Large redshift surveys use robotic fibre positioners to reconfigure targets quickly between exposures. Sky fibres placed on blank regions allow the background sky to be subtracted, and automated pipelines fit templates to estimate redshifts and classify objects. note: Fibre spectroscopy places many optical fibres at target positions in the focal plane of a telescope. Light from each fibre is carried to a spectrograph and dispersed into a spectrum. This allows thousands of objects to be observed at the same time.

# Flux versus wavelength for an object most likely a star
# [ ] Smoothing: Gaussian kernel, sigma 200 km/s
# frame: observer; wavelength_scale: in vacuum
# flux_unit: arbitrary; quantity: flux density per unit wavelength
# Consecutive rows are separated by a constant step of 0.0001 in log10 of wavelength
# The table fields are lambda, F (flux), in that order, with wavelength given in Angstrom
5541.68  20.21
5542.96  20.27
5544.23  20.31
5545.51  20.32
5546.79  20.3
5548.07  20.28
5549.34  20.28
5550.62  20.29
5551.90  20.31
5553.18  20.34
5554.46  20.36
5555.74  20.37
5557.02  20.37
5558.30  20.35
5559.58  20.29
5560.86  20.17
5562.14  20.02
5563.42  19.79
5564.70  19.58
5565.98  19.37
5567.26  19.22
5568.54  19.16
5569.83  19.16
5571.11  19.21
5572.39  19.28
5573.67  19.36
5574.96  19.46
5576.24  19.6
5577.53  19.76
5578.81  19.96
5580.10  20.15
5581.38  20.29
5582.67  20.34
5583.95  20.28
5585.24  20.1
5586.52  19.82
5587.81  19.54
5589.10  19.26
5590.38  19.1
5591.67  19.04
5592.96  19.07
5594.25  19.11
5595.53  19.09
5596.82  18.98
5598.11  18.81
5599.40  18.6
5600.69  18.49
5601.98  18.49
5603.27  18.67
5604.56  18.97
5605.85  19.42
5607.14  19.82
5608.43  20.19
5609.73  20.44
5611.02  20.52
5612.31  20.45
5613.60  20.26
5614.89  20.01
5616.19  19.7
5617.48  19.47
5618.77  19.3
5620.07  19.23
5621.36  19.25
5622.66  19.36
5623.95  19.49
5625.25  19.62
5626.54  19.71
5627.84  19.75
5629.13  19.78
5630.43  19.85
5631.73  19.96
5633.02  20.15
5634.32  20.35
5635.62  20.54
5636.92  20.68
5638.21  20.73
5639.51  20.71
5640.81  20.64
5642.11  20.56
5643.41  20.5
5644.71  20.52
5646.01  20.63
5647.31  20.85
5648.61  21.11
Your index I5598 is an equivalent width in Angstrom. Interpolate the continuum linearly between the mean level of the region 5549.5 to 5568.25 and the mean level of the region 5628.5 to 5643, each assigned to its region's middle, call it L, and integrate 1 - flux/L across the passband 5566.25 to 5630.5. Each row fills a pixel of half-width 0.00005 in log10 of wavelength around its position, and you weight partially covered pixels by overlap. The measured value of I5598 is 2.19 Angstrom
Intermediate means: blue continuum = 20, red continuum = 20.4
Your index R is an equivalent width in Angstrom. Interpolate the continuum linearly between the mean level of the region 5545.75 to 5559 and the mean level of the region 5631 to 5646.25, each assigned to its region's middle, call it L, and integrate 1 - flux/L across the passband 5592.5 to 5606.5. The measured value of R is 1.1 Angstrom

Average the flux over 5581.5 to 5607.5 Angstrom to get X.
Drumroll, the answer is 19.3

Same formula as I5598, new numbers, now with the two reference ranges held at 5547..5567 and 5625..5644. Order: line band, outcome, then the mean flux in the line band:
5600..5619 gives 0.56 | 19.6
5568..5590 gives 0.52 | 19.7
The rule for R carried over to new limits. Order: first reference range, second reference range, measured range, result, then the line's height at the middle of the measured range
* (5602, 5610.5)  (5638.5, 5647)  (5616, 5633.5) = 0.4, 20.1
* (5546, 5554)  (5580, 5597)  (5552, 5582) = 0.2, 20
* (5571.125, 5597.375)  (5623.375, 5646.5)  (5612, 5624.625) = 0.2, 20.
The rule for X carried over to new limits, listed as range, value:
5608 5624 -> 19.8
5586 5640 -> 19.6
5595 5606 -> 18.8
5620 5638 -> 19.9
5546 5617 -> 19.7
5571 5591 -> 19.7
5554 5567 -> 20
